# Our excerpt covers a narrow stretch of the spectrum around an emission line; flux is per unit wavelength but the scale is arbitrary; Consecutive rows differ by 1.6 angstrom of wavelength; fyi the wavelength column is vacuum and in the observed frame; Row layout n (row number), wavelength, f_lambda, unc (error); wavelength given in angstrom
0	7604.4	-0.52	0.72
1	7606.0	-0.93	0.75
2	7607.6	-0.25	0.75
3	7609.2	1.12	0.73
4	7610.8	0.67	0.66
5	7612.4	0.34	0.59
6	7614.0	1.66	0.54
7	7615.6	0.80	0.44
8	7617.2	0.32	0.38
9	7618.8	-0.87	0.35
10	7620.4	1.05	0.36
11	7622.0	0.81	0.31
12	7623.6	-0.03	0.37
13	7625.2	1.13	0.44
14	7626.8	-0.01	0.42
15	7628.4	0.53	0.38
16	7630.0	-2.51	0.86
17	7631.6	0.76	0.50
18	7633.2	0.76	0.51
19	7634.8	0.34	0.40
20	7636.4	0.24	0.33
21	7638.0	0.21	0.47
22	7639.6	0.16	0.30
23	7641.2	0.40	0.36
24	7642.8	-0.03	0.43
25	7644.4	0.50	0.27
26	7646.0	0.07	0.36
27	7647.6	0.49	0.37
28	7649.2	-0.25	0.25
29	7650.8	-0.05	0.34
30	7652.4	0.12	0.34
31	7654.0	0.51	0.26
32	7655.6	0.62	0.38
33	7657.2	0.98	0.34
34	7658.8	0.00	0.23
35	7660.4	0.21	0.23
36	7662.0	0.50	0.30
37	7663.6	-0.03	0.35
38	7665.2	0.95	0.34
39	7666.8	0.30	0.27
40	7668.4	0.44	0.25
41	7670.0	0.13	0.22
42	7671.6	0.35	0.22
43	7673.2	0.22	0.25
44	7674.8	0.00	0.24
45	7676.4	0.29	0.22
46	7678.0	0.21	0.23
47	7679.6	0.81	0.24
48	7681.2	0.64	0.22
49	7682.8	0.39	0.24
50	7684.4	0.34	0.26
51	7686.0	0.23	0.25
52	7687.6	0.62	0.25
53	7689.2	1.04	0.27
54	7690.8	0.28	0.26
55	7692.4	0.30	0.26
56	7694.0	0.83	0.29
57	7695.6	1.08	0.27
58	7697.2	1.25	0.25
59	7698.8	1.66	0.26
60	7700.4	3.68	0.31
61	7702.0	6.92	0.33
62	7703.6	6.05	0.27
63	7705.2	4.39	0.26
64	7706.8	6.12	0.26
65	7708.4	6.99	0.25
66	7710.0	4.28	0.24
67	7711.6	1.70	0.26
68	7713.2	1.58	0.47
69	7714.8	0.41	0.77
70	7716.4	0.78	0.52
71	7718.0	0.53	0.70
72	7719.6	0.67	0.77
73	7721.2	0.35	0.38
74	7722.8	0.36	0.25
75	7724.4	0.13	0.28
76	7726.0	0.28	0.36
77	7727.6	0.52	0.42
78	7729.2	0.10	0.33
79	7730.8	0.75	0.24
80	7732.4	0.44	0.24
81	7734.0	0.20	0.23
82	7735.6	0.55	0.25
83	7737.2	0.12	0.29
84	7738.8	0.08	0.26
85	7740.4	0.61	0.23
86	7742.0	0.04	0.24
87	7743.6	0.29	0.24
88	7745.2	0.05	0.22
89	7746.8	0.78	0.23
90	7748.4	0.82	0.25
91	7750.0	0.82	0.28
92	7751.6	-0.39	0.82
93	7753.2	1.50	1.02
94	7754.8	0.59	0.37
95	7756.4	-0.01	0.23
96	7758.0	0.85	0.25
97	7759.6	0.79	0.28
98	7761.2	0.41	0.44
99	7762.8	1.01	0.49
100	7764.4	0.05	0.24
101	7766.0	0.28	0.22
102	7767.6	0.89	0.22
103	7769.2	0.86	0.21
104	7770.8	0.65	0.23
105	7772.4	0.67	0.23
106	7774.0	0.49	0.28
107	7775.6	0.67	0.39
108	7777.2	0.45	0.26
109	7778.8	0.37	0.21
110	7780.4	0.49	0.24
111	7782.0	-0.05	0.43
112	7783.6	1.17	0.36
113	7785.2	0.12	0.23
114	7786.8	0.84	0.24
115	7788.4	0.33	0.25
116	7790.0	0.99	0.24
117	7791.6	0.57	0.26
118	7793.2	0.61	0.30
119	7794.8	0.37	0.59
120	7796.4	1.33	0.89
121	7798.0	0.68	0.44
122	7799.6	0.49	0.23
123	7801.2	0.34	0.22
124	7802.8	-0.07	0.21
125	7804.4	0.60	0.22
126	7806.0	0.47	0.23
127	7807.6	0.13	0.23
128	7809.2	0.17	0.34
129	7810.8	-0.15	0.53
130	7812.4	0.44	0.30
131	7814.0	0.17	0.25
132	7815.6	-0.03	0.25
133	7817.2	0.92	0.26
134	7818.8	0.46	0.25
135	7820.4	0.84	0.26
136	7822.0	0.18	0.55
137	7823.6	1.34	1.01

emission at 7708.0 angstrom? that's [O II]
